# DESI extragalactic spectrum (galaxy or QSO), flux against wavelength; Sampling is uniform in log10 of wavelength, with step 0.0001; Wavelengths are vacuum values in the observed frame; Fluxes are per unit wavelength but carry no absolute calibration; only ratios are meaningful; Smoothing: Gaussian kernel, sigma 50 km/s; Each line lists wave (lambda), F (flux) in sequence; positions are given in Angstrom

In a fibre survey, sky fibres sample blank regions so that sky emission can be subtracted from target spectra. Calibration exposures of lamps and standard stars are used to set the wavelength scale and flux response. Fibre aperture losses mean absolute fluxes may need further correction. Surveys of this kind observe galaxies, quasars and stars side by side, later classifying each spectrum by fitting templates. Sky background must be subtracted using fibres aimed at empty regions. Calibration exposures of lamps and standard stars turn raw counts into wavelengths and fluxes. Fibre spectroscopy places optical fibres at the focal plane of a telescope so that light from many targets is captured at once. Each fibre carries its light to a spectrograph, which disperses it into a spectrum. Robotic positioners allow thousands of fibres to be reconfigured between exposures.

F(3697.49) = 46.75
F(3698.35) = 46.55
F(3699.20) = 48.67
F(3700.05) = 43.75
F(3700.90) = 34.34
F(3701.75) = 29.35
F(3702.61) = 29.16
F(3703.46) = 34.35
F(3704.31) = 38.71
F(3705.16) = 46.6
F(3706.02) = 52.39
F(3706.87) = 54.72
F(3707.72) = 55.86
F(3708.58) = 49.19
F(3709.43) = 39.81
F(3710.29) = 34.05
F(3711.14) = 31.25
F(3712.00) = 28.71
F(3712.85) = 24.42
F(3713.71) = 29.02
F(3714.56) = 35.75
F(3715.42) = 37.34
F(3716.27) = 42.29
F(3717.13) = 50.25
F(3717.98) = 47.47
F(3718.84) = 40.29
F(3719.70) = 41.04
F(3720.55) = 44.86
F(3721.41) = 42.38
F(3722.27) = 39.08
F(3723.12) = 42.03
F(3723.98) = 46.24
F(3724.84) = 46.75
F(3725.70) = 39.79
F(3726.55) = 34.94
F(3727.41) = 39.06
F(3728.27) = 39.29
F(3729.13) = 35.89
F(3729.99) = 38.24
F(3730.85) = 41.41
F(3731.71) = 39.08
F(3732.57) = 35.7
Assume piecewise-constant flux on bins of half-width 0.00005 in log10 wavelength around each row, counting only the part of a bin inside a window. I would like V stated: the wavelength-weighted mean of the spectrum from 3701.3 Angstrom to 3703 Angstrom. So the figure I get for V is 29.2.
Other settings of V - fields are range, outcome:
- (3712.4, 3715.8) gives 31.5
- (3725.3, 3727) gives 37.5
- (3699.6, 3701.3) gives 39.4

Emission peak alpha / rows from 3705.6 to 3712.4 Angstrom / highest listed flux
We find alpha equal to 55.86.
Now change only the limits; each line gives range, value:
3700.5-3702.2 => 34.34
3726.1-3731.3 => 41.41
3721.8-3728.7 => 46.75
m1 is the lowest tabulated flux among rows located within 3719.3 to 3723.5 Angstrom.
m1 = 39.08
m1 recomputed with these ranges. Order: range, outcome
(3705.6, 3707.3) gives 52.39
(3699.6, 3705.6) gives 29.16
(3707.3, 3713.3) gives 24.42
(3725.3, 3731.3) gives 34.94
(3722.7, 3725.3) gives 42.03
